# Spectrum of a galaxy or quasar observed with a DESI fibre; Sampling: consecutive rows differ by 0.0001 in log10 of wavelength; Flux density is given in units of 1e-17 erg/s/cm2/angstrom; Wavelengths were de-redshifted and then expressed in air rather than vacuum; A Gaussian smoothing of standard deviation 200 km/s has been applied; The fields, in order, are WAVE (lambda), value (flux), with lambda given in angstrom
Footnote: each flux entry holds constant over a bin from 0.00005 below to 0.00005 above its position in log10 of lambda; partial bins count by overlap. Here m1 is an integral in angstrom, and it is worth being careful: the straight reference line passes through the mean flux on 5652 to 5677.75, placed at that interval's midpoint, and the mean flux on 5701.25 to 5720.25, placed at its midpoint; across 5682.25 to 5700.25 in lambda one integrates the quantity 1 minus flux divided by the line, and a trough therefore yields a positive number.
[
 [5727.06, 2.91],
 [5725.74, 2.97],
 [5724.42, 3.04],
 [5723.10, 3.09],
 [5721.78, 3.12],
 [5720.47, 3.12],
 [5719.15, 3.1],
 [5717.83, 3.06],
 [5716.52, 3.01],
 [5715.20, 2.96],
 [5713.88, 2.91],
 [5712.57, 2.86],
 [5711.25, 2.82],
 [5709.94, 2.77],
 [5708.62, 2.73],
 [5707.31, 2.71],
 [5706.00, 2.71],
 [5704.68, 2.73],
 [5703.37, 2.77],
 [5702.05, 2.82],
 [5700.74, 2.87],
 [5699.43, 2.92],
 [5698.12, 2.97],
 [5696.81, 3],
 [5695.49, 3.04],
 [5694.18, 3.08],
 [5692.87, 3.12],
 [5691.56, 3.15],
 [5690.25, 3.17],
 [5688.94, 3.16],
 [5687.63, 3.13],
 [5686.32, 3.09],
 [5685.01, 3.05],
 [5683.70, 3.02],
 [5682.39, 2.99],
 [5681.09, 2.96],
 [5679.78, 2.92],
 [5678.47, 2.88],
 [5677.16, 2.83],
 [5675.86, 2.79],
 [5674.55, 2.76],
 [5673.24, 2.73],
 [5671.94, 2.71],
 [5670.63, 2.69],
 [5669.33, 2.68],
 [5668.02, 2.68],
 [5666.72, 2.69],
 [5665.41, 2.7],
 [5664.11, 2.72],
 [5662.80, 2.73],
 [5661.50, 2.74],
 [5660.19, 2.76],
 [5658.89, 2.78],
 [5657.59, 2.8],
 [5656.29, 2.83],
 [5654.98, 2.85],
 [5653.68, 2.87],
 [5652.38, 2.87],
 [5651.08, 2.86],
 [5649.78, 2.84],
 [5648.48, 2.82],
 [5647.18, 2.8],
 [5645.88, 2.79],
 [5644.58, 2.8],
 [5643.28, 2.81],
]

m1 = -1.6 angstrom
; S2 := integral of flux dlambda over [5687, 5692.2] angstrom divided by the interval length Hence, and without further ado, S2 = 3.15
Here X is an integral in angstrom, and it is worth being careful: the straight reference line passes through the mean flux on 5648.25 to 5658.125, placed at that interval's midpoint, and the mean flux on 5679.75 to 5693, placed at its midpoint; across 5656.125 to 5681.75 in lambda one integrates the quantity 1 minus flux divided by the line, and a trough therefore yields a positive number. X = 1.6 angstrom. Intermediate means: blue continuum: 2.84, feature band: 2.77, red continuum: 3.07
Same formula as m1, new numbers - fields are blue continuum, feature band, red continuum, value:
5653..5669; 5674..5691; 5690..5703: -0.44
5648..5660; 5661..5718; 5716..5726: 1.48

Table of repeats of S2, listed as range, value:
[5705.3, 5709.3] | 2.71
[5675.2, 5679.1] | 2.83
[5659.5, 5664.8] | 2.74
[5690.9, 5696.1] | 3.1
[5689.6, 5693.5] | 3.15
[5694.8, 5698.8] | 3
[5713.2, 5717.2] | 2.96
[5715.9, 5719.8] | 3.06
